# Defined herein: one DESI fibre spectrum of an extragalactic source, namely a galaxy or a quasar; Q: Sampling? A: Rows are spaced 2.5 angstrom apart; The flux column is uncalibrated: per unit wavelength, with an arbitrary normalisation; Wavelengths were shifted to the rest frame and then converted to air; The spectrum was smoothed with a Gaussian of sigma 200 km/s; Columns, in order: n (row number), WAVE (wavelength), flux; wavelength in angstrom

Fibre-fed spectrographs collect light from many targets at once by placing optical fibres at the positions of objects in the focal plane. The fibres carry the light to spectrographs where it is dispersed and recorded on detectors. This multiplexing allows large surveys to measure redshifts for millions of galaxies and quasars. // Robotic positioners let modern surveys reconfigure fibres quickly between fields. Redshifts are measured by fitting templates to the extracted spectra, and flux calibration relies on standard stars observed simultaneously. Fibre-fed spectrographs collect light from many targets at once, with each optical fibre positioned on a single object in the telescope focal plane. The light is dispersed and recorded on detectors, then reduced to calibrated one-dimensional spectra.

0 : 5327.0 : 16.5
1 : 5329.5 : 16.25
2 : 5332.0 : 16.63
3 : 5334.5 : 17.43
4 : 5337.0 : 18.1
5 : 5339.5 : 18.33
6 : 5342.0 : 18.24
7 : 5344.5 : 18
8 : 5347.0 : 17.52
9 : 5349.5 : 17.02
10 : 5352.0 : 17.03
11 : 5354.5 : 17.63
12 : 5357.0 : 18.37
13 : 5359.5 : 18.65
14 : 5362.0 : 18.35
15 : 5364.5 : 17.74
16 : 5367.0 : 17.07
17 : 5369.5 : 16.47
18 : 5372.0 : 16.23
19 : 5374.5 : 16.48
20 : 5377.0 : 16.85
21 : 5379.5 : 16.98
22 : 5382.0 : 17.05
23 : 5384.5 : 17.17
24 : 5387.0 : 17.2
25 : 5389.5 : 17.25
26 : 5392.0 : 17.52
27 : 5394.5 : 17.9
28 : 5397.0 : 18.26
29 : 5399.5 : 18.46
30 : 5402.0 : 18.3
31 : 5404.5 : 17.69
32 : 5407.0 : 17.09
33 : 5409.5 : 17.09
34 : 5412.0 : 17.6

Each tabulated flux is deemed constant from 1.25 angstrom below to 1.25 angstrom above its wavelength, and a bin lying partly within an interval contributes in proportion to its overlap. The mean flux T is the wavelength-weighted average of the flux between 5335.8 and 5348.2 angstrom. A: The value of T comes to 18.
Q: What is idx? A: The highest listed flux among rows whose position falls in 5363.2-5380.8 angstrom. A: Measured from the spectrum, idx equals 17.74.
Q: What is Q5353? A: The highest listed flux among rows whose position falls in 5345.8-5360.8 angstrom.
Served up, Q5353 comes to 18.65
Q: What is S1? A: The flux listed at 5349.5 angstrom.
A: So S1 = 17.02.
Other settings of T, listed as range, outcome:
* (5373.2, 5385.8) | 16.9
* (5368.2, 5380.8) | 16.6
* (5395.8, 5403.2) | 18.3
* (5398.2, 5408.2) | 17.9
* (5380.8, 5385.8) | 17.1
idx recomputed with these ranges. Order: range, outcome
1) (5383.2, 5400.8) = 18.46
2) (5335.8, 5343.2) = 18.33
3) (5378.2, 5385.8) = 17.17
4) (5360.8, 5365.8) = 18.35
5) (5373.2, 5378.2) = 16.85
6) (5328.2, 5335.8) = 17.43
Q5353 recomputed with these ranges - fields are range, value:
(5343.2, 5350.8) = 18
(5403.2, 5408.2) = 17.69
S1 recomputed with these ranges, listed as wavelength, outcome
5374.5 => 16.48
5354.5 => 17.63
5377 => 16.85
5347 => 17.52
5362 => 18.35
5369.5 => 16.47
